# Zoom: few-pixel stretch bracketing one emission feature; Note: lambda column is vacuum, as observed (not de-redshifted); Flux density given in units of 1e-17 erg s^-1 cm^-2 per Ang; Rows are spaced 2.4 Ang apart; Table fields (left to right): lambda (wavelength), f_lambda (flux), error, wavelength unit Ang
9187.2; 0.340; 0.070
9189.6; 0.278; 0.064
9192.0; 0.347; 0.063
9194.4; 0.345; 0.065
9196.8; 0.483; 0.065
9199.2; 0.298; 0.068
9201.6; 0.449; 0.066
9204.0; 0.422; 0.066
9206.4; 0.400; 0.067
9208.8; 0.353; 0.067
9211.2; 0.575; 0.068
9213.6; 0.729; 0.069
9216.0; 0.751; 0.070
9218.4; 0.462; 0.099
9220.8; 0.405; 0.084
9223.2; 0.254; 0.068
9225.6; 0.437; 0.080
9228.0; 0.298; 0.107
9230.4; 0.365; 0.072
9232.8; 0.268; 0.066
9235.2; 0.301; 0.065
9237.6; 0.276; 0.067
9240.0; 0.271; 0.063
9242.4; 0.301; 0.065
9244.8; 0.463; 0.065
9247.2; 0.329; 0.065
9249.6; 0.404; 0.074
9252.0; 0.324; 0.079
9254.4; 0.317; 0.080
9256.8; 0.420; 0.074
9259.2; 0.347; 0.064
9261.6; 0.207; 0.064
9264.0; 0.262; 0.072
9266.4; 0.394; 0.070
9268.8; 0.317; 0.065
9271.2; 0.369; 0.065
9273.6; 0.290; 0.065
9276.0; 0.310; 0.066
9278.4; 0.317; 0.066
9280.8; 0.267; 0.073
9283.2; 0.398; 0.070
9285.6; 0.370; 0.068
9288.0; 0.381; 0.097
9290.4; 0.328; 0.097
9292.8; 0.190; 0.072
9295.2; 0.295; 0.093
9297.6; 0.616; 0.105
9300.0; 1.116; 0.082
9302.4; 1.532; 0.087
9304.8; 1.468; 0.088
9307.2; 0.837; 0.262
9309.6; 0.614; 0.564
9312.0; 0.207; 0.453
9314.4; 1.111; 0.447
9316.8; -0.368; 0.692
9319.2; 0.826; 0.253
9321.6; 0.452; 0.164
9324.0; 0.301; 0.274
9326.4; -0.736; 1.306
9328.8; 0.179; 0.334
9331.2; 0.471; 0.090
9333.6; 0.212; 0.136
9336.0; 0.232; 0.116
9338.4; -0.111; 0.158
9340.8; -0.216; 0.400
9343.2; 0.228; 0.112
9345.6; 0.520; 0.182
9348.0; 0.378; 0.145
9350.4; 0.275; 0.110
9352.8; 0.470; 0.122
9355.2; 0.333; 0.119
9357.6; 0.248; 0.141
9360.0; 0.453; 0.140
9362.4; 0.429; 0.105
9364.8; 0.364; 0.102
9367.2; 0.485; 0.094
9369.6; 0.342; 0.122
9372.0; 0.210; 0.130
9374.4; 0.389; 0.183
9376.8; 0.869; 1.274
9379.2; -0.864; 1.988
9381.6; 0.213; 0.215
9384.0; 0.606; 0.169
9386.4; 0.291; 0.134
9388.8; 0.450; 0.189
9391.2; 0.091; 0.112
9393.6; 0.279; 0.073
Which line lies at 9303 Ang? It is [O III]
